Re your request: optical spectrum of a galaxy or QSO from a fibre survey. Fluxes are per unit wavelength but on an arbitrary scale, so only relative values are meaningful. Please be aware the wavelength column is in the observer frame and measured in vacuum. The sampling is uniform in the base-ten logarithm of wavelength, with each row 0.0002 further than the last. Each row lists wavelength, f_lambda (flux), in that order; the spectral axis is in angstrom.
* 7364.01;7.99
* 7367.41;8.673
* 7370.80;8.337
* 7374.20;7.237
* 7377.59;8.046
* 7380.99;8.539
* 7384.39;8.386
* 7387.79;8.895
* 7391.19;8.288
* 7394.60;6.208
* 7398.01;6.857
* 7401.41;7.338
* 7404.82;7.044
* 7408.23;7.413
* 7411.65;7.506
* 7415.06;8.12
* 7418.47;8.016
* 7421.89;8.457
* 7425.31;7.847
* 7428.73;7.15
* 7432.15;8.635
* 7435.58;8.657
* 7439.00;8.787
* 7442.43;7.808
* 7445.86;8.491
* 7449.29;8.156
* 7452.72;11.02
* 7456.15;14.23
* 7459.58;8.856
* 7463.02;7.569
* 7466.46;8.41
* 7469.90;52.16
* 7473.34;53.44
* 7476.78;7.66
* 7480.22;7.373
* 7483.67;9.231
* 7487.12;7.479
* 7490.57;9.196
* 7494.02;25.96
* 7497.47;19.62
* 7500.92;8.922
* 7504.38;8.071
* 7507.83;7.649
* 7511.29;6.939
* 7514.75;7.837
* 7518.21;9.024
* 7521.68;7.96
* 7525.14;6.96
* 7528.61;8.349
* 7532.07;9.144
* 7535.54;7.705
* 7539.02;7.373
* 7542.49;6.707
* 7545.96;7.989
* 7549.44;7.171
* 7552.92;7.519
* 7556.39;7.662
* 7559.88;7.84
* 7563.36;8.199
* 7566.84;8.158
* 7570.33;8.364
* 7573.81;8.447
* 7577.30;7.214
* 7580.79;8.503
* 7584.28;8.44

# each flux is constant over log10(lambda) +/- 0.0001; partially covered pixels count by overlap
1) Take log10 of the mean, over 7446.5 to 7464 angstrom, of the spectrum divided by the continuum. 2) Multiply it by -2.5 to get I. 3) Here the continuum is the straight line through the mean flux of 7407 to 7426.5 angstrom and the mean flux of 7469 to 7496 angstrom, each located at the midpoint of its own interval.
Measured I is 0.46 mag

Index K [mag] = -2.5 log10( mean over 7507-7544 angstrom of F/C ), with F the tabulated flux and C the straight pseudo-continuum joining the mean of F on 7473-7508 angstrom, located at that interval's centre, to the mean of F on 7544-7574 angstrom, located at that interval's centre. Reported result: 0.34 mag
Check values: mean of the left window 13.8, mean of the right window 7.89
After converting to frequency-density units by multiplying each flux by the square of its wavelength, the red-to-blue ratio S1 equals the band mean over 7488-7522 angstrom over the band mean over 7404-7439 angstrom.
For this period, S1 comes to 1.43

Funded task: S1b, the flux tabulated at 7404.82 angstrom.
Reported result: 7.044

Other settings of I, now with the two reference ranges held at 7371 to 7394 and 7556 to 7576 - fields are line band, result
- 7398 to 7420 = 0.086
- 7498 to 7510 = -0.147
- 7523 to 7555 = 0.063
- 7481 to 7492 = -0.049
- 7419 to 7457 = -0.094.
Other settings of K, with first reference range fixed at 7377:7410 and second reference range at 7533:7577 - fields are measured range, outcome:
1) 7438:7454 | -0.14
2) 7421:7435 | -0.05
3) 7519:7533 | -0.05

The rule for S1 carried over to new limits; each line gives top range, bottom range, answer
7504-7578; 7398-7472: 0.75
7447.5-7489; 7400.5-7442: 2.08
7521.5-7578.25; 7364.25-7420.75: 1.04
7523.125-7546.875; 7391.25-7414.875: 1.11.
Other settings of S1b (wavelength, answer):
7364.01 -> 7.99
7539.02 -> 7.373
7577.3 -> 7.214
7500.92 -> 8.922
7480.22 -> 7.373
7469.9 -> 52.16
